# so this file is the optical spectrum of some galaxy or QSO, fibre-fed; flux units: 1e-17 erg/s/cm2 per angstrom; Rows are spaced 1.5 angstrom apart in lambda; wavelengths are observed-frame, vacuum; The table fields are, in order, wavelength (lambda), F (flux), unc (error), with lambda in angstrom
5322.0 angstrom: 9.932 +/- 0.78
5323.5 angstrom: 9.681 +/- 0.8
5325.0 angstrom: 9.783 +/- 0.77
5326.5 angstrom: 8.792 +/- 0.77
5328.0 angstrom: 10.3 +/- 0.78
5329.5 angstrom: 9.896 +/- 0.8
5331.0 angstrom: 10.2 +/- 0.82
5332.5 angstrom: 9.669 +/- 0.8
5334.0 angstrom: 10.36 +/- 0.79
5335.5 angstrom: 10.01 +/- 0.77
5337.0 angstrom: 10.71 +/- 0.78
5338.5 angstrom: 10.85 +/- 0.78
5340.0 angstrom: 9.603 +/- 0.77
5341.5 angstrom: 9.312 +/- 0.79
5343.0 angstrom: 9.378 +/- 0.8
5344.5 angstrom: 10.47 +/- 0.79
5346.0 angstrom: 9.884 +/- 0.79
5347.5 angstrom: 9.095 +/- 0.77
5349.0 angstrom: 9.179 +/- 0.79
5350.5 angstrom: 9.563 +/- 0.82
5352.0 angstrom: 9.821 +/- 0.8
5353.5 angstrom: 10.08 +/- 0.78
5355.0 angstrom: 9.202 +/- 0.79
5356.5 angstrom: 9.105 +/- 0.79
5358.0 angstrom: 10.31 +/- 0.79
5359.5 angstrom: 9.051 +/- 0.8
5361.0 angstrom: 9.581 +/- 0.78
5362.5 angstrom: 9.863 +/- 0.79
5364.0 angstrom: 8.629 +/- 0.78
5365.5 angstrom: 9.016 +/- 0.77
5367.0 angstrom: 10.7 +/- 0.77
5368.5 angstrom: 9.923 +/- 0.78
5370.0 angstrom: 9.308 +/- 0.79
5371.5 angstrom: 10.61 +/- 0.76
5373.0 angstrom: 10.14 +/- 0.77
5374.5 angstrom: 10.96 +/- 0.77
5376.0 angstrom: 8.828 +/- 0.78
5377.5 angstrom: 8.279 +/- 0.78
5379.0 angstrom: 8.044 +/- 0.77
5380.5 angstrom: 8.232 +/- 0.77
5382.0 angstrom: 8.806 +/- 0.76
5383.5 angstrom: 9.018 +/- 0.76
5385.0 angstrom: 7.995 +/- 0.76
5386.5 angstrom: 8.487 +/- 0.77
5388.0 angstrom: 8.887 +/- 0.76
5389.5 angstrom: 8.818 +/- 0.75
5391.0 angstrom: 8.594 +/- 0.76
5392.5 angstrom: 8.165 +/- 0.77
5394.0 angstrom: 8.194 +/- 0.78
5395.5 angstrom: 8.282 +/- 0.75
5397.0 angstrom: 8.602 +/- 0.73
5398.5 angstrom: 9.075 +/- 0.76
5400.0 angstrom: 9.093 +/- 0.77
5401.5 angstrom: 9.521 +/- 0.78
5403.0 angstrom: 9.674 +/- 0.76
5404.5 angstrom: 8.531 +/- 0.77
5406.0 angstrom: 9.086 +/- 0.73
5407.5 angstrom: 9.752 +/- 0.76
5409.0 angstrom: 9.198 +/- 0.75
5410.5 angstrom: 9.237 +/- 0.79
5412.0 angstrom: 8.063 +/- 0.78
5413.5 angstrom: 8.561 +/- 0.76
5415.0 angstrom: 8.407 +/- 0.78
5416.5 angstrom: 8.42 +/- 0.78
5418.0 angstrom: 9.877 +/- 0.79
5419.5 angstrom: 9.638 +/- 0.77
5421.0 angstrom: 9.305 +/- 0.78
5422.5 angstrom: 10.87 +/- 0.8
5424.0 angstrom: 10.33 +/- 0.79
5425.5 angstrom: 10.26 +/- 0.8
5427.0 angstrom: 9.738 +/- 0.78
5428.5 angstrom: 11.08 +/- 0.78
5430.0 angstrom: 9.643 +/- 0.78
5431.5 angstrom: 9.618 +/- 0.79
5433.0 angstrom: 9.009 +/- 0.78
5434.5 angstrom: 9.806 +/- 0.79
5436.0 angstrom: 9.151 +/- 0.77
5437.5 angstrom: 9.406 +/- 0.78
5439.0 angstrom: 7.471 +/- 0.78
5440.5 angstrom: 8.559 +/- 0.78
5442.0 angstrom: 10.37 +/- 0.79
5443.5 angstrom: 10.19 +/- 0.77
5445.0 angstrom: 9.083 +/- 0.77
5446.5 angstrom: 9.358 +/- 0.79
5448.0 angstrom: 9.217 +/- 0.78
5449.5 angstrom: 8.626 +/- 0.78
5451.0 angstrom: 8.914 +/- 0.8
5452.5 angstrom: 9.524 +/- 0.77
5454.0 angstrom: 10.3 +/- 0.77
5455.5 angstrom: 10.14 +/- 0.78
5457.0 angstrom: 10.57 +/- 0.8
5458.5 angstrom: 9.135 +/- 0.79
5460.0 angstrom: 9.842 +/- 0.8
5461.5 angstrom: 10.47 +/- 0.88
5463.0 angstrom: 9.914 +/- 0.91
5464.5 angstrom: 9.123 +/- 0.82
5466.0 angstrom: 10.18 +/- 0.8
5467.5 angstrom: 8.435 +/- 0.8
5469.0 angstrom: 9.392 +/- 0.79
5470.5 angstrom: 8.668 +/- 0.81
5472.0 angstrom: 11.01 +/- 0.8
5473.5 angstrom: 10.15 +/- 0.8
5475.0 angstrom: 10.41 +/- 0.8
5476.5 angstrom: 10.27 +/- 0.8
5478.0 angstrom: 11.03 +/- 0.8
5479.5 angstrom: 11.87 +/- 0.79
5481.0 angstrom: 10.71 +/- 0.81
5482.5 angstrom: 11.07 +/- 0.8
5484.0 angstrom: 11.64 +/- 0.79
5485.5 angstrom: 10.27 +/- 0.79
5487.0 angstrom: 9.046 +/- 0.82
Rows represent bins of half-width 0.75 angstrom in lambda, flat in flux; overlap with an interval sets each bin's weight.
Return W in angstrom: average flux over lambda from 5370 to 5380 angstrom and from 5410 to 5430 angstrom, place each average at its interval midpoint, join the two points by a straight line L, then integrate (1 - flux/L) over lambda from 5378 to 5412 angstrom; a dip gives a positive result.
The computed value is 2.5 angstrom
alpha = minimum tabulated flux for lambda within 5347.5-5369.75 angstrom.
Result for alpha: 8.629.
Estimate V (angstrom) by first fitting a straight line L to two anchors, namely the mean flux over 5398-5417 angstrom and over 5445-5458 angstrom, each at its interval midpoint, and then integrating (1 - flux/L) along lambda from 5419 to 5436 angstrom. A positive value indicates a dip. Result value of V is -1.2 angstrom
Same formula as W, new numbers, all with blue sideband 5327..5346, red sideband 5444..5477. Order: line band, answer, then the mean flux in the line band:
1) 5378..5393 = 2.1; 8.51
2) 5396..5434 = 1.6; 9.38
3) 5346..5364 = 0.9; 9.51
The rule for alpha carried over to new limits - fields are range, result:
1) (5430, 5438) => 9.009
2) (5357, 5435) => 7.995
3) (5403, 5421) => 8.063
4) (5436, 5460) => 7.471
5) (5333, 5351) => 9.095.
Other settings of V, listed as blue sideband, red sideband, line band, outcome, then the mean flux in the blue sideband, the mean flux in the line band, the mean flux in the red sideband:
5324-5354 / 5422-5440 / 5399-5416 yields 1.2 angstrom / 9.84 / 9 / 9.67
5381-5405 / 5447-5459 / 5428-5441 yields 0.0 angstrom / 8.73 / 9.28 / 9.56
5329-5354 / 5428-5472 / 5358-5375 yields 0.0 angstrom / 9.89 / 9.8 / 9.51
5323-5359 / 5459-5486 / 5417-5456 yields 2.0 angstrom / 9.8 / 9.58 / 10.2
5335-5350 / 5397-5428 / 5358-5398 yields 2.2 angstrom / 9.84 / 9.06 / 9.33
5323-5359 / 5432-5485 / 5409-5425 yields 0.8 angstrom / 9.8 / 9.28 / 9.8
